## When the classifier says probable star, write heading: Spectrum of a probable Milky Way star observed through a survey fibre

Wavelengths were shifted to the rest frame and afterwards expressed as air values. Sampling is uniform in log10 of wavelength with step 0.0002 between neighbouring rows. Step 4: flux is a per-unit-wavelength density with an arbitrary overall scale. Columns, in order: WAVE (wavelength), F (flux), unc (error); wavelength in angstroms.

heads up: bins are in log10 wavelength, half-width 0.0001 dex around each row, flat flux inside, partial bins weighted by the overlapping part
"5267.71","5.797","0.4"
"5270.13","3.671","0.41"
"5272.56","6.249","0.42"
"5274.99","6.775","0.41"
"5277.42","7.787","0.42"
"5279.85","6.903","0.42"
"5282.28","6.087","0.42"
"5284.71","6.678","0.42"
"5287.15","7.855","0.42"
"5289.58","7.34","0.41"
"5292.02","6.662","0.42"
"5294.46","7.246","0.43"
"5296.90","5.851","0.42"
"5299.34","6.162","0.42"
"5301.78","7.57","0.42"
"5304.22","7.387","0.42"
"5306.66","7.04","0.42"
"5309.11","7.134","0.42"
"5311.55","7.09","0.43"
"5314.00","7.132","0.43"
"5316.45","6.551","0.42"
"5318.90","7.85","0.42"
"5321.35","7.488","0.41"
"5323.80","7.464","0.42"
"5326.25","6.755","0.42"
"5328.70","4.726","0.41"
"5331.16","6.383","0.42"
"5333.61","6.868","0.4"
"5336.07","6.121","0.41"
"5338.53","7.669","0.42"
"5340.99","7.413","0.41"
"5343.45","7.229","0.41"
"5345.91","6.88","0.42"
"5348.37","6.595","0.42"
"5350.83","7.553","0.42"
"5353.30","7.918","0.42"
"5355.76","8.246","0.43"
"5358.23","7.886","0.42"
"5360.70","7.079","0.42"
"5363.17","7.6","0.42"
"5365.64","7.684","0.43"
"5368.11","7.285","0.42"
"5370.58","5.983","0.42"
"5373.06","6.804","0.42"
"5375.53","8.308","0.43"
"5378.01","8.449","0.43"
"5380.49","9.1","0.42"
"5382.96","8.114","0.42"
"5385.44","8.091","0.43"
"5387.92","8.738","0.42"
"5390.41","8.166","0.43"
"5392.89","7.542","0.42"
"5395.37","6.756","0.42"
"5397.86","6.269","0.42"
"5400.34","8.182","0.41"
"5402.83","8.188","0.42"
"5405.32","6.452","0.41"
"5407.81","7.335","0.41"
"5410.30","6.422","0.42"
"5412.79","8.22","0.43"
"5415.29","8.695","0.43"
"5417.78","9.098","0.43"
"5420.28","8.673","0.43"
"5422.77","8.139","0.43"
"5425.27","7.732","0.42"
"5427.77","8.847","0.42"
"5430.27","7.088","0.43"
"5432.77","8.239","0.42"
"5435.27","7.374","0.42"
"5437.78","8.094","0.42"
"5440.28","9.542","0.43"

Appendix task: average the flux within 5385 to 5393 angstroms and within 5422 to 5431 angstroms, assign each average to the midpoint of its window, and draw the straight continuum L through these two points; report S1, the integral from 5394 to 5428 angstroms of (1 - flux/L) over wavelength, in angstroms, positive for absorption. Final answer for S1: 1.4 angstroms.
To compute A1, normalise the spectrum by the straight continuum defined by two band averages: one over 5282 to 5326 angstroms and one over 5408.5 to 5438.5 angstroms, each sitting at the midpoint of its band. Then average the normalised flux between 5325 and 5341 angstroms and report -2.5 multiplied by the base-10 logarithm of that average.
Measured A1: 0.12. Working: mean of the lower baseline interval 7.05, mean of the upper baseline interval 8.04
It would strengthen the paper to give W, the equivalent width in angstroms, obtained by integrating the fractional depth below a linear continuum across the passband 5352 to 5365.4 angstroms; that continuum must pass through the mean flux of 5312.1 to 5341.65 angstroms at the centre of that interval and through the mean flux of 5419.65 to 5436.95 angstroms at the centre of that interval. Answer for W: -1.0 angstroms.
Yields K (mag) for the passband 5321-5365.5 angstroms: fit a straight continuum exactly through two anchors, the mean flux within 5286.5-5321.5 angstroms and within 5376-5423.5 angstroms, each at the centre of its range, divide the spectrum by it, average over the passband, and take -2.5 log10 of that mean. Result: 0.05 mag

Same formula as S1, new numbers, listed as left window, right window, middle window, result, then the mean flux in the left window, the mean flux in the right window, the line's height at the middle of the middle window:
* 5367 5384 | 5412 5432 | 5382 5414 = 1.7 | 7.72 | 8.31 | 8.01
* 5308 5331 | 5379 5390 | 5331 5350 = 1.2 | 6.88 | 8.48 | 7.4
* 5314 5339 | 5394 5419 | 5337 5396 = -3.8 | 6.78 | 7.56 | 7.17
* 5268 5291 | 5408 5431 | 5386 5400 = 0.4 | 6.56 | 8.09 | 7.8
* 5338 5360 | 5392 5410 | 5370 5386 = -1.3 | 7.47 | 7.2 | 7.32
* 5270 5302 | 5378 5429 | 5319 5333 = 0.9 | 6.7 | 7.95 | 7.13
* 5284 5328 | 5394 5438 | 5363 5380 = -0.1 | 7.05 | 7.76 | 7.47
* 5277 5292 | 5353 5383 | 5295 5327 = 0.9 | 7.04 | 7.71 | 7.25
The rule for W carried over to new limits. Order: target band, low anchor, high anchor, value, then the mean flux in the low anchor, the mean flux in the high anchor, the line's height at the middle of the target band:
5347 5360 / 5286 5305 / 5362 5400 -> -0.3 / 7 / 7.67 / 7.46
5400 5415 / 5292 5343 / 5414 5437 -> 0.9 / 6.89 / 8.2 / 7.99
